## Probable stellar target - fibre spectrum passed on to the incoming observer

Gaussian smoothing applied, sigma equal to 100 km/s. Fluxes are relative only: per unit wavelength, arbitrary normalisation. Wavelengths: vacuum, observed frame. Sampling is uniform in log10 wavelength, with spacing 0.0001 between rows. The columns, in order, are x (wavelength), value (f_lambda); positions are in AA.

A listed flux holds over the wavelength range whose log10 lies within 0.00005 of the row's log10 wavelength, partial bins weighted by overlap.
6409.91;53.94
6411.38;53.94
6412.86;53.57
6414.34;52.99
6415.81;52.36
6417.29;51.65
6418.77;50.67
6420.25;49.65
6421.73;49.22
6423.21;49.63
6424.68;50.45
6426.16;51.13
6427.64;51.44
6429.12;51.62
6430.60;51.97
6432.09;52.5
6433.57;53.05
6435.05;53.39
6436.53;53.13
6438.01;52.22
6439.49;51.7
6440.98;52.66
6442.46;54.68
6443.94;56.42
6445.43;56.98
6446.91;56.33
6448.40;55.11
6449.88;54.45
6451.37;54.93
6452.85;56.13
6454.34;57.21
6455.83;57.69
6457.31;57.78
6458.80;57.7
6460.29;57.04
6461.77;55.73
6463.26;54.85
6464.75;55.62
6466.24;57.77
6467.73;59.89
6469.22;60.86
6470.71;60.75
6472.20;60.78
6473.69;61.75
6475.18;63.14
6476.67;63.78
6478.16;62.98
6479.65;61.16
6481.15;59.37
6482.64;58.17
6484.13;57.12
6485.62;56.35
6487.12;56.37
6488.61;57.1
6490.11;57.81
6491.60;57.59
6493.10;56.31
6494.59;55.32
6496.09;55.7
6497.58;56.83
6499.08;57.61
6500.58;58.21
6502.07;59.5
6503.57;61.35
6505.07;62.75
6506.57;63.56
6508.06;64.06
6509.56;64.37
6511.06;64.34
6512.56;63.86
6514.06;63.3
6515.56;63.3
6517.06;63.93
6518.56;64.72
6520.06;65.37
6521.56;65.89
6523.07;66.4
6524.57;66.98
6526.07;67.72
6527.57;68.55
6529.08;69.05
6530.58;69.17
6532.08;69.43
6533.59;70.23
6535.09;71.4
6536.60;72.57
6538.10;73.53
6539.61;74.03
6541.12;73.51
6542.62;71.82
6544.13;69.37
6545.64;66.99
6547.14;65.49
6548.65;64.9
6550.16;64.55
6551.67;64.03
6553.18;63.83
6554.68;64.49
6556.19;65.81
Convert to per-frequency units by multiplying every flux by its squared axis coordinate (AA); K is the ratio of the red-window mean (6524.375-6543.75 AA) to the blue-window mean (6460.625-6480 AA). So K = 1.20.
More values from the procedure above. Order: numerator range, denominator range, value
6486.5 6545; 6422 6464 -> 1.22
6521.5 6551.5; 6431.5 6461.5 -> 1.29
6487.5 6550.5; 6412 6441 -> 1.29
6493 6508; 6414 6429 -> 1.19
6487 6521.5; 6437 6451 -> 1.14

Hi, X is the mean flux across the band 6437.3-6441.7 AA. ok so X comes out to 52.1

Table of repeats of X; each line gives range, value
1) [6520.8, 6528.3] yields 67.1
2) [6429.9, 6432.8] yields 52.1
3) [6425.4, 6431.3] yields 51.5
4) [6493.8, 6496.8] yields 55.5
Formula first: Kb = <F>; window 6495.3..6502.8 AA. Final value 57.6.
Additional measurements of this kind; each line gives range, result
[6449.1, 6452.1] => 54.7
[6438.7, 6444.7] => 53.8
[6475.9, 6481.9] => 61.8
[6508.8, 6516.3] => 63.8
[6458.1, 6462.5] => 56.9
